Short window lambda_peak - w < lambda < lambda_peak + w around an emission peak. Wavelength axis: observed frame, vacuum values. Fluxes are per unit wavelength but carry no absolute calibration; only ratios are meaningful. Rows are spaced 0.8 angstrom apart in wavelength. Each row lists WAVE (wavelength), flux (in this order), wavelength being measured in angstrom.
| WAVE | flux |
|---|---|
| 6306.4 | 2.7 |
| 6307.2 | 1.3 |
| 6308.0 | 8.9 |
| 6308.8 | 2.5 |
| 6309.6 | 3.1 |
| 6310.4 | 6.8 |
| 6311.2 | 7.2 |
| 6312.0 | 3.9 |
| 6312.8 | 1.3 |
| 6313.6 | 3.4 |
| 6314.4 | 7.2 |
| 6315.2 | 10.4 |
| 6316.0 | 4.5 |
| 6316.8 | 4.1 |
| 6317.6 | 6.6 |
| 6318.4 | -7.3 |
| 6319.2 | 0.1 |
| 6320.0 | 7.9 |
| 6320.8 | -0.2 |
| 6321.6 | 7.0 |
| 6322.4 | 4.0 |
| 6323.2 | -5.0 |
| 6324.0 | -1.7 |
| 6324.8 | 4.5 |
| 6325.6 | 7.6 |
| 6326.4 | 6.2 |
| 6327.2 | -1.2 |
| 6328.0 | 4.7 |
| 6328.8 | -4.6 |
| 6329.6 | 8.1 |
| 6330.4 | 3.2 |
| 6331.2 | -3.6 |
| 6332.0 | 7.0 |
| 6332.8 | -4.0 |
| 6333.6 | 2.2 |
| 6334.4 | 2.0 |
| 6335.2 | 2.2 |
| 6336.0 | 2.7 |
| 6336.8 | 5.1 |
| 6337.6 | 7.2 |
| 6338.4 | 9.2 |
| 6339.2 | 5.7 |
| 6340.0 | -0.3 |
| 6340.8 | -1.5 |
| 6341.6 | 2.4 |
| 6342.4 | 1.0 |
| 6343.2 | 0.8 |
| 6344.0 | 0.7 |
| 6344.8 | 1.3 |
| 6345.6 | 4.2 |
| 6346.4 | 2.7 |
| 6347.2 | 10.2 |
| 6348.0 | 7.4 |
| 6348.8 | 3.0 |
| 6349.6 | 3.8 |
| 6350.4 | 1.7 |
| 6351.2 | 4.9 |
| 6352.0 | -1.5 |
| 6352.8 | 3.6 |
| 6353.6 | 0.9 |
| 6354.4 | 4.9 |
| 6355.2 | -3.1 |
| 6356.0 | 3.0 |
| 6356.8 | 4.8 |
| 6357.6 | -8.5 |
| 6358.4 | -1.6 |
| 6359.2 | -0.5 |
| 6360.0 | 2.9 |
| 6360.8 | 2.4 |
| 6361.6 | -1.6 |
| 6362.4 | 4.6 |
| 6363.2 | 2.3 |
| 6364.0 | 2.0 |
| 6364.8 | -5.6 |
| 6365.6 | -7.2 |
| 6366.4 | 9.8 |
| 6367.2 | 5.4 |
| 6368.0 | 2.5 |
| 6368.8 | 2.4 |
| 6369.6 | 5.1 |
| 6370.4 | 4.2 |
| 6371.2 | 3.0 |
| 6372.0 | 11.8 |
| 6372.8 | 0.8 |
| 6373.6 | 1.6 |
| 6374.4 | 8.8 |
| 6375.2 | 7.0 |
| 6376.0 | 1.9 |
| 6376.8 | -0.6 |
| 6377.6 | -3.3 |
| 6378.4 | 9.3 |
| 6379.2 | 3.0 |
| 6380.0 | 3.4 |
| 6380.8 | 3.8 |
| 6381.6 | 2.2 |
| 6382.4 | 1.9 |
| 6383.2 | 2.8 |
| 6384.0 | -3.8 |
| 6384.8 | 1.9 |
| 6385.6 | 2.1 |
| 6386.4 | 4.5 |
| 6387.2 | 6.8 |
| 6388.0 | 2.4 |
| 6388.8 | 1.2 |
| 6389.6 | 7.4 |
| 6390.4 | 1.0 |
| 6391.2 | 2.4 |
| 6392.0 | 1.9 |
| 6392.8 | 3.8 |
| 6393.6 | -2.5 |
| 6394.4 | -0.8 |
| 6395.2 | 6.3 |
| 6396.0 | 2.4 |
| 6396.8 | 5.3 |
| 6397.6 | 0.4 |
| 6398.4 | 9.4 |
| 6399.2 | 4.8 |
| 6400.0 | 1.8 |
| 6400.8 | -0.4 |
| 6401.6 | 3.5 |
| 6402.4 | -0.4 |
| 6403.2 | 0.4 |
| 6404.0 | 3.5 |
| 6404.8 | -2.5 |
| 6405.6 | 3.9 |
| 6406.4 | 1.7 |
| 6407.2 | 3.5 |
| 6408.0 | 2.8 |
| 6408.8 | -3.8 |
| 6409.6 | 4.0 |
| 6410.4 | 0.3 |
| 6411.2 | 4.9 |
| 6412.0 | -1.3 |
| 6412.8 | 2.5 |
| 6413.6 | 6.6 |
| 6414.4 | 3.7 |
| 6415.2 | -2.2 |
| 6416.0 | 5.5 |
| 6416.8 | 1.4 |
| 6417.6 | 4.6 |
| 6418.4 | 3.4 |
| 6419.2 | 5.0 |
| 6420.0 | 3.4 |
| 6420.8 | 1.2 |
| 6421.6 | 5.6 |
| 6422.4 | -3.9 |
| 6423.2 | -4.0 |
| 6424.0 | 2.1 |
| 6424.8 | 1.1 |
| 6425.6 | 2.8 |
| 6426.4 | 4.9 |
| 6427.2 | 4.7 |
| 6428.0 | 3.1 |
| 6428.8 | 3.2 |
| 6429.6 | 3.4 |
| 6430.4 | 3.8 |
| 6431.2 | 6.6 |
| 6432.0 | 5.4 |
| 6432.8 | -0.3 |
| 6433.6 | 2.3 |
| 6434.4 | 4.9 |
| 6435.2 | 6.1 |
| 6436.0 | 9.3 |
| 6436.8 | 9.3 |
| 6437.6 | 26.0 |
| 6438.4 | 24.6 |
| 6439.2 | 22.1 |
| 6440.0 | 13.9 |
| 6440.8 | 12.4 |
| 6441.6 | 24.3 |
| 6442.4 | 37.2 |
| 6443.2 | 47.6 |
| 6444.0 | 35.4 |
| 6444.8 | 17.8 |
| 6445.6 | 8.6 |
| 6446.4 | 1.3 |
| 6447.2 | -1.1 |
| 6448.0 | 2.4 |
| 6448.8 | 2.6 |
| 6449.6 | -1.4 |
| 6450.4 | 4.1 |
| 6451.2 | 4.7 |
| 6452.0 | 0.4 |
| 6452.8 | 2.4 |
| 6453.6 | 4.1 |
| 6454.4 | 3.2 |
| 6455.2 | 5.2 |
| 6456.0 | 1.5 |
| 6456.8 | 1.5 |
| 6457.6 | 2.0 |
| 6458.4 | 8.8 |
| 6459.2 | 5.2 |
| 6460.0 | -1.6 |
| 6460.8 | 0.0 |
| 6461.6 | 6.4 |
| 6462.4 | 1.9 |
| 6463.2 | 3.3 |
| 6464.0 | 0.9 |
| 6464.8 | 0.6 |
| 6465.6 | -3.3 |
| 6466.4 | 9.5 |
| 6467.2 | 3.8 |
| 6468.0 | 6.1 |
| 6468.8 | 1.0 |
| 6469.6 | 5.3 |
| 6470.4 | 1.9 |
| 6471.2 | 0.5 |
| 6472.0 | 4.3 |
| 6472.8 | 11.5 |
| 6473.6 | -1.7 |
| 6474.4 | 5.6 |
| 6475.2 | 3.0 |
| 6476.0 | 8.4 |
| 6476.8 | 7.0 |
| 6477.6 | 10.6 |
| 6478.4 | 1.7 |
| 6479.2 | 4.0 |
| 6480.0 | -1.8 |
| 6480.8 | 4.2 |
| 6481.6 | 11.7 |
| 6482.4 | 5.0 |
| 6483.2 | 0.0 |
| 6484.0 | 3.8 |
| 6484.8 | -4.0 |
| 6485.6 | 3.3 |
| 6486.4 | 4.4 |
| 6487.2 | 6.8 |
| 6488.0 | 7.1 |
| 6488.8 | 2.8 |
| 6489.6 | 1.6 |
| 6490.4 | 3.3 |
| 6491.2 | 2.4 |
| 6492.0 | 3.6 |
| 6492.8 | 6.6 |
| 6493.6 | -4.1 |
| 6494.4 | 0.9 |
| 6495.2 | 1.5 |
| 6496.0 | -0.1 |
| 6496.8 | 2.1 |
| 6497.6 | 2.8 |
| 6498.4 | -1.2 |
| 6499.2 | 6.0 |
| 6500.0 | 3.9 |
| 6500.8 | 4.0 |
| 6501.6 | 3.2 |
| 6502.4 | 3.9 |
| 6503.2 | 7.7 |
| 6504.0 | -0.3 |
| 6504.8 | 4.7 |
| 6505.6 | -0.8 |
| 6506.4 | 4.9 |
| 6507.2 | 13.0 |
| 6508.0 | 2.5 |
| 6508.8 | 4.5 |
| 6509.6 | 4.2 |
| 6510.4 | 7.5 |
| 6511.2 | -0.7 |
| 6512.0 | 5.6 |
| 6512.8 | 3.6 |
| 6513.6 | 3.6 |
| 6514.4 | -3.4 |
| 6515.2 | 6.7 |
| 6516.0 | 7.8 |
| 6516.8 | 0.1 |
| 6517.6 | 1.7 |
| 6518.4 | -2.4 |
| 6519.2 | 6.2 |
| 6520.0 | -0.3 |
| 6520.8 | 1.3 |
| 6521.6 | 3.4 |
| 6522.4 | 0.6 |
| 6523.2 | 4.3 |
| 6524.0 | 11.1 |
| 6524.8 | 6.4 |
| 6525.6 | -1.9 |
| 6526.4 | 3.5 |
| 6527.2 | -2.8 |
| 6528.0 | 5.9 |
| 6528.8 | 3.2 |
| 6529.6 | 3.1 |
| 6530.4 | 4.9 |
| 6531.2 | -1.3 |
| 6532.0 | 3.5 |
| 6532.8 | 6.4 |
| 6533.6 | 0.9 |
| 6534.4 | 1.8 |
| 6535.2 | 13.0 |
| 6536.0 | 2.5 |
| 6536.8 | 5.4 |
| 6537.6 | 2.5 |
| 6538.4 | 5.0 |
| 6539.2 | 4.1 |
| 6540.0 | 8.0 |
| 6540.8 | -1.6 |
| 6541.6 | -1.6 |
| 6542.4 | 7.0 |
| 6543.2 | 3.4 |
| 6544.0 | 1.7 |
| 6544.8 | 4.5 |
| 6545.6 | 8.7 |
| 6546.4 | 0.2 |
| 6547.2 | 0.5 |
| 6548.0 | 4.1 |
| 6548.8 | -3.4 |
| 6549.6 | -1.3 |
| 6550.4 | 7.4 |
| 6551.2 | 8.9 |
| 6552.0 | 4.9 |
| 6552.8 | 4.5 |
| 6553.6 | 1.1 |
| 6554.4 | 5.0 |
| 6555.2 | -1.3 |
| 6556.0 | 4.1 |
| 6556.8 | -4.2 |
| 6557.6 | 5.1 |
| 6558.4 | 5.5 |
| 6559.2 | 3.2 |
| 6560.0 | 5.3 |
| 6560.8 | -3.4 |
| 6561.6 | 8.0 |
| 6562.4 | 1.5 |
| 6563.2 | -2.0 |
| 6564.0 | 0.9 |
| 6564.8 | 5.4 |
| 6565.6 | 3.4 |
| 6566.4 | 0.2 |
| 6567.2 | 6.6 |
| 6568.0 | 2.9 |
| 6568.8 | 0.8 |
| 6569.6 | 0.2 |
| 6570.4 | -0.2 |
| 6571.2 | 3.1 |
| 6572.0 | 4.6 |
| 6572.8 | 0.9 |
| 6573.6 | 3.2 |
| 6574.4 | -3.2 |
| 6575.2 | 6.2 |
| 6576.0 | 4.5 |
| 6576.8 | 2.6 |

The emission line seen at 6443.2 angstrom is [O II]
